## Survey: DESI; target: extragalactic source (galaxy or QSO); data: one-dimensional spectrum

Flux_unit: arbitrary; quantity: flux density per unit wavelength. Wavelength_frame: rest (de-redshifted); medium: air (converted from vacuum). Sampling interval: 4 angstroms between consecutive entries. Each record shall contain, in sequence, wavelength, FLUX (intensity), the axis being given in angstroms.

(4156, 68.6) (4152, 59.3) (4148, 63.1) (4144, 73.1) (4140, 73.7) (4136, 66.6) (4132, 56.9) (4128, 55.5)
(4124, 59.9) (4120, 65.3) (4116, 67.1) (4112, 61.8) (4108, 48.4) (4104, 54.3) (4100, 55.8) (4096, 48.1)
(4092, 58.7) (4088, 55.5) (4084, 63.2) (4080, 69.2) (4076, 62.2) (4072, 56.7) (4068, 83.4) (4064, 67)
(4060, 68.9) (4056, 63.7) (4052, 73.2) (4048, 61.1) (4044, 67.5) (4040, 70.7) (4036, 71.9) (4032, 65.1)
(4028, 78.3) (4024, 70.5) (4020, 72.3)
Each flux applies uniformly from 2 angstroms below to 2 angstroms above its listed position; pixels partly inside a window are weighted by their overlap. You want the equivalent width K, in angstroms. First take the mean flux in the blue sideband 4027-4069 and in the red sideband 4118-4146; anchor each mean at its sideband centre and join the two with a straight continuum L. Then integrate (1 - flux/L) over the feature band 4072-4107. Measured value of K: 4.7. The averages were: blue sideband 69.6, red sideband 64.4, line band 58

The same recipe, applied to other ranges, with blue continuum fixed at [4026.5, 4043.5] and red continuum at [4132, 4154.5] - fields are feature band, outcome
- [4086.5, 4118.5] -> 5.48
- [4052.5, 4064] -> 0.43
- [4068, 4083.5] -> 0.85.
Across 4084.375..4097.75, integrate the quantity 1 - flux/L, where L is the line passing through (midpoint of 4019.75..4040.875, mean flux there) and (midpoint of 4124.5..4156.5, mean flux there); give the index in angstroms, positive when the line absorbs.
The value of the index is 2.4 angstroms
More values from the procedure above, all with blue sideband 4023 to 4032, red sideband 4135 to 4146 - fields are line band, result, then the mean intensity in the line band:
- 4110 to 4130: 2.7 angstroms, 61.9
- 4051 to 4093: 3.9 angstroms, 65.6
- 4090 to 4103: 3.2 angstroms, 54.2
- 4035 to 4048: 0.7 angstroms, 68.5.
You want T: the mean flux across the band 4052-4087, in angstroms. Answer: 66.8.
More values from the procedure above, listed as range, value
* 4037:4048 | 67.9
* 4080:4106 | 57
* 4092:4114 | 54.1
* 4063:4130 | 60.6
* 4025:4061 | 69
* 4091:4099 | 53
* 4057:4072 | 70.3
